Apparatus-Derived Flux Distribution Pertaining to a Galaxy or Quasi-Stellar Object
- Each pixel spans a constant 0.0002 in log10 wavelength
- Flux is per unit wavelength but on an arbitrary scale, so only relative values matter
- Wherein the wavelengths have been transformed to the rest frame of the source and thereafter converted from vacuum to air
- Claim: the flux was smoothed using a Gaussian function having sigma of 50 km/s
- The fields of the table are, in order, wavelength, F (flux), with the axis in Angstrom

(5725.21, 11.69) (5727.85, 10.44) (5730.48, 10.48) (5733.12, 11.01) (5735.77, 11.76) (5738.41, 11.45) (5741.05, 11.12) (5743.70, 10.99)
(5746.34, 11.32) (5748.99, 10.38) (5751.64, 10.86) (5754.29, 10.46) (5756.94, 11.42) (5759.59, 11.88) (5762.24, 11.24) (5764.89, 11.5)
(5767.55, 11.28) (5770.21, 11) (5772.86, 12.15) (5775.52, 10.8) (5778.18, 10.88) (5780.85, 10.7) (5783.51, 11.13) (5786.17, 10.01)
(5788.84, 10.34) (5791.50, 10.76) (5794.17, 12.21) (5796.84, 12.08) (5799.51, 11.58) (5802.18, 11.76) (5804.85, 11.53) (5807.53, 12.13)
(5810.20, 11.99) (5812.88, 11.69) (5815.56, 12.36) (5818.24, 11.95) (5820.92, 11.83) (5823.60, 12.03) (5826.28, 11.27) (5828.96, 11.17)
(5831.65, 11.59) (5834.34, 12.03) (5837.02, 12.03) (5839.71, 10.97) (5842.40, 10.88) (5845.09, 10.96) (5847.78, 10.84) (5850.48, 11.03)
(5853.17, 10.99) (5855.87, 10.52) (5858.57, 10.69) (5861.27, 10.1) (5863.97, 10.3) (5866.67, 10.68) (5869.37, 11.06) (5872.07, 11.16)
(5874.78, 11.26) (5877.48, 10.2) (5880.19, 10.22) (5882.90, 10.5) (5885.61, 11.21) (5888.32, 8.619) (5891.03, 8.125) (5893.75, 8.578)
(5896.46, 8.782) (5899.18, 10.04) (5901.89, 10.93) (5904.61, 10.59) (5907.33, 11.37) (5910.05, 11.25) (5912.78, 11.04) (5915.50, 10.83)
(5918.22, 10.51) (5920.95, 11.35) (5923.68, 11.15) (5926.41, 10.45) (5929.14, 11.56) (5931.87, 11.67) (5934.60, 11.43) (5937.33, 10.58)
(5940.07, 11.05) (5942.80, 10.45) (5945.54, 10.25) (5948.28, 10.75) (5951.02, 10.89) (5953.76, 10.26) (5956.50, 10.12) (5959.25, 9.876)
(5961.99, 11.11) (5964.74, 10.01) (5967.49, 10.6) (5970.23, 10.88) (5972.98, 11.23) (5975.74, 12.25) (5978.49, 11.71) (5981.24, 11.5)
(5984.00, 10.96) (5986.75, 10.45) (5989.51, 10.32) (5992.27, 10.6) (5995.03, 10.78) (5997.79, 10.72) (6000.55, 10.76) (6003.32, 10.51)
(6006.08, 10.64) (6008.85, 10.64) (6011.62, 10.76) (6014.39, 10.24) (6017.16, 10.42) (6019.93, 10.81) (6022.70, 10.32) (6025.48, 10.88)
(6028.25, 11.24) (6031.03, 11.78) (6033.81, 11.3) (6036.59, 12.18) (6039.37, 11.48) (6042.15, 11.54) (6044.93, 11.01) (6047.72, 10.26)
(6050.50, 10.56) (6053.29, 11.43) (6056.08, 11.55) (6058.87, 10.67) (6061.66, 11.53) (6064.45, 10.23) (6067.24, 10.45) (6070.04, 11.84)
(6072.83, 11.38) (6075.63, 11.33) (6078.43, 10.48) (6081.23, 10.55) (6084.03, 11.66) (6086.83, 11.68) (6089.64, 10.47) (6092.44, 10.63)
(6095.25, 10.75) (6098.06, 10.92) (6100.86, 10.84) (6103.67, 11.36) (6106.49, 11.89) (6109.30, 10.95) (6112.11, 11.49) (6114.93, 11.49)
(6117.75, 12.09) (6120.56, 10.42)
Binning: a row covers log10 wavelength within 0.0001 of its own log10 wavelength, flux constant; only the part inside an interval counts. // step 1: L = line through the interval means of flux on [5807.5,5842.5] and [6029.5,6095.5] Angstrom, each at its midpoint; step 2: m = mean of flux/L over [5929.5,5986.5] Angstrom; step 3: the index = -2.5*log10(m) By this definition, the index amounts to 0.05 mag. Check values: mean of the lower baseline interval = 11.7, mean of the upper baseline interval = 11.1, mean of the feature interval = 10.9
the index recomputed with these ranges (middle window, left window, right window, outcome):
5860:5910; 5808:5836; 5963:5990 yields 0.12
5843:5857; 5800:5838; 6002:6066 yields 0.08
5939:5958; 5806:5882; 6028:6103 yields 0.06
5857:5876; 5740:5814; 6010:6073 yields 0.04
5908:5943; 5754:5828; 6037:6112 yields 0.02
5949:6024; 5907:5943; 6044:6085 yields 0.03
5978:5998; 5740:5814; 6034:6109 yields 0.03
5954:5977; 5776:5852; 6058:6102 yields 0.04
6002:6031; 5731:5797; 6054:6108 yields 0.04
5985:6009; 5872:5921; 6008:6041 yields 0.03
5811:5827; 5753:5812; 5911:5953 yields -0.06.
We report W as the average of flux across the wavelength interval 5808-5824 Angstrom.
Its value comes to 12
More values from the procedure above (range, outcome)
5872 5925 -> 10.4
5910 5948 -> 11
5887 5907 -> 9.49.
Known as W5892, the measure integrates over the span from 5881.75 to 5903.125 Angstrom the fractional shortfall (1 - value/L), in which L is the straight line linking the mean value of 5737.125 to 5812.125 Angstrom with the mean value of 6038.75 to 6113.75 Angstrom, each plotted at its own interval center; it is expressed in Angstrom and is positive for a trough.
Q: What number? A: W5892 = 3.1 Angstrom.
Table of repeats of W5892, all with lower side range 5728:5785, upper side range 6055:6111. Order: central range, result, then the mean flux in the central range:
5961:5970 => 0.4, 10.6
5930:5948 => 0.3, 10.9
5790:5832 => -2.4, 11.7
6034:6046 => -0.5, 11.5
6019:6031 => 0.2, 10.9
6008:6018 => 0.5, 10.5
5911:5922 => 0.2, 10.9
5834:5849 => -0.2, 11.2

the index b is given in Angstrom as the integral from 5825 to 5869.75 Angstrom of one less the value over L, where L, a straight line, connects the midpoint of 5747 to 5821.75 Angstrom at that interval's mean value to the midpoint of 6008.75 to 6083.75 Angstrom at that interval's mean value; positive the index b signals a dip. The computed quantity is 1.1 Angstrom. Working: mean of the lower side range 11.4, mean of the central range 11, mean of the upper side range 11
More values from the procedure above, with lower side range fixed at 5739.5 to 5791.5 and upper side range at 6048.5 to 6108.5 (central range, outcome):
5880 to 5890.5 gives 1.0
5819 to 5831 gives -0.6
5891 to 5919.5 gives 1.9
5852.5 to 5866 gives 0.6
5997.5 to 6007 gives 0.3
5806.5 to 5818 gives -1.0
